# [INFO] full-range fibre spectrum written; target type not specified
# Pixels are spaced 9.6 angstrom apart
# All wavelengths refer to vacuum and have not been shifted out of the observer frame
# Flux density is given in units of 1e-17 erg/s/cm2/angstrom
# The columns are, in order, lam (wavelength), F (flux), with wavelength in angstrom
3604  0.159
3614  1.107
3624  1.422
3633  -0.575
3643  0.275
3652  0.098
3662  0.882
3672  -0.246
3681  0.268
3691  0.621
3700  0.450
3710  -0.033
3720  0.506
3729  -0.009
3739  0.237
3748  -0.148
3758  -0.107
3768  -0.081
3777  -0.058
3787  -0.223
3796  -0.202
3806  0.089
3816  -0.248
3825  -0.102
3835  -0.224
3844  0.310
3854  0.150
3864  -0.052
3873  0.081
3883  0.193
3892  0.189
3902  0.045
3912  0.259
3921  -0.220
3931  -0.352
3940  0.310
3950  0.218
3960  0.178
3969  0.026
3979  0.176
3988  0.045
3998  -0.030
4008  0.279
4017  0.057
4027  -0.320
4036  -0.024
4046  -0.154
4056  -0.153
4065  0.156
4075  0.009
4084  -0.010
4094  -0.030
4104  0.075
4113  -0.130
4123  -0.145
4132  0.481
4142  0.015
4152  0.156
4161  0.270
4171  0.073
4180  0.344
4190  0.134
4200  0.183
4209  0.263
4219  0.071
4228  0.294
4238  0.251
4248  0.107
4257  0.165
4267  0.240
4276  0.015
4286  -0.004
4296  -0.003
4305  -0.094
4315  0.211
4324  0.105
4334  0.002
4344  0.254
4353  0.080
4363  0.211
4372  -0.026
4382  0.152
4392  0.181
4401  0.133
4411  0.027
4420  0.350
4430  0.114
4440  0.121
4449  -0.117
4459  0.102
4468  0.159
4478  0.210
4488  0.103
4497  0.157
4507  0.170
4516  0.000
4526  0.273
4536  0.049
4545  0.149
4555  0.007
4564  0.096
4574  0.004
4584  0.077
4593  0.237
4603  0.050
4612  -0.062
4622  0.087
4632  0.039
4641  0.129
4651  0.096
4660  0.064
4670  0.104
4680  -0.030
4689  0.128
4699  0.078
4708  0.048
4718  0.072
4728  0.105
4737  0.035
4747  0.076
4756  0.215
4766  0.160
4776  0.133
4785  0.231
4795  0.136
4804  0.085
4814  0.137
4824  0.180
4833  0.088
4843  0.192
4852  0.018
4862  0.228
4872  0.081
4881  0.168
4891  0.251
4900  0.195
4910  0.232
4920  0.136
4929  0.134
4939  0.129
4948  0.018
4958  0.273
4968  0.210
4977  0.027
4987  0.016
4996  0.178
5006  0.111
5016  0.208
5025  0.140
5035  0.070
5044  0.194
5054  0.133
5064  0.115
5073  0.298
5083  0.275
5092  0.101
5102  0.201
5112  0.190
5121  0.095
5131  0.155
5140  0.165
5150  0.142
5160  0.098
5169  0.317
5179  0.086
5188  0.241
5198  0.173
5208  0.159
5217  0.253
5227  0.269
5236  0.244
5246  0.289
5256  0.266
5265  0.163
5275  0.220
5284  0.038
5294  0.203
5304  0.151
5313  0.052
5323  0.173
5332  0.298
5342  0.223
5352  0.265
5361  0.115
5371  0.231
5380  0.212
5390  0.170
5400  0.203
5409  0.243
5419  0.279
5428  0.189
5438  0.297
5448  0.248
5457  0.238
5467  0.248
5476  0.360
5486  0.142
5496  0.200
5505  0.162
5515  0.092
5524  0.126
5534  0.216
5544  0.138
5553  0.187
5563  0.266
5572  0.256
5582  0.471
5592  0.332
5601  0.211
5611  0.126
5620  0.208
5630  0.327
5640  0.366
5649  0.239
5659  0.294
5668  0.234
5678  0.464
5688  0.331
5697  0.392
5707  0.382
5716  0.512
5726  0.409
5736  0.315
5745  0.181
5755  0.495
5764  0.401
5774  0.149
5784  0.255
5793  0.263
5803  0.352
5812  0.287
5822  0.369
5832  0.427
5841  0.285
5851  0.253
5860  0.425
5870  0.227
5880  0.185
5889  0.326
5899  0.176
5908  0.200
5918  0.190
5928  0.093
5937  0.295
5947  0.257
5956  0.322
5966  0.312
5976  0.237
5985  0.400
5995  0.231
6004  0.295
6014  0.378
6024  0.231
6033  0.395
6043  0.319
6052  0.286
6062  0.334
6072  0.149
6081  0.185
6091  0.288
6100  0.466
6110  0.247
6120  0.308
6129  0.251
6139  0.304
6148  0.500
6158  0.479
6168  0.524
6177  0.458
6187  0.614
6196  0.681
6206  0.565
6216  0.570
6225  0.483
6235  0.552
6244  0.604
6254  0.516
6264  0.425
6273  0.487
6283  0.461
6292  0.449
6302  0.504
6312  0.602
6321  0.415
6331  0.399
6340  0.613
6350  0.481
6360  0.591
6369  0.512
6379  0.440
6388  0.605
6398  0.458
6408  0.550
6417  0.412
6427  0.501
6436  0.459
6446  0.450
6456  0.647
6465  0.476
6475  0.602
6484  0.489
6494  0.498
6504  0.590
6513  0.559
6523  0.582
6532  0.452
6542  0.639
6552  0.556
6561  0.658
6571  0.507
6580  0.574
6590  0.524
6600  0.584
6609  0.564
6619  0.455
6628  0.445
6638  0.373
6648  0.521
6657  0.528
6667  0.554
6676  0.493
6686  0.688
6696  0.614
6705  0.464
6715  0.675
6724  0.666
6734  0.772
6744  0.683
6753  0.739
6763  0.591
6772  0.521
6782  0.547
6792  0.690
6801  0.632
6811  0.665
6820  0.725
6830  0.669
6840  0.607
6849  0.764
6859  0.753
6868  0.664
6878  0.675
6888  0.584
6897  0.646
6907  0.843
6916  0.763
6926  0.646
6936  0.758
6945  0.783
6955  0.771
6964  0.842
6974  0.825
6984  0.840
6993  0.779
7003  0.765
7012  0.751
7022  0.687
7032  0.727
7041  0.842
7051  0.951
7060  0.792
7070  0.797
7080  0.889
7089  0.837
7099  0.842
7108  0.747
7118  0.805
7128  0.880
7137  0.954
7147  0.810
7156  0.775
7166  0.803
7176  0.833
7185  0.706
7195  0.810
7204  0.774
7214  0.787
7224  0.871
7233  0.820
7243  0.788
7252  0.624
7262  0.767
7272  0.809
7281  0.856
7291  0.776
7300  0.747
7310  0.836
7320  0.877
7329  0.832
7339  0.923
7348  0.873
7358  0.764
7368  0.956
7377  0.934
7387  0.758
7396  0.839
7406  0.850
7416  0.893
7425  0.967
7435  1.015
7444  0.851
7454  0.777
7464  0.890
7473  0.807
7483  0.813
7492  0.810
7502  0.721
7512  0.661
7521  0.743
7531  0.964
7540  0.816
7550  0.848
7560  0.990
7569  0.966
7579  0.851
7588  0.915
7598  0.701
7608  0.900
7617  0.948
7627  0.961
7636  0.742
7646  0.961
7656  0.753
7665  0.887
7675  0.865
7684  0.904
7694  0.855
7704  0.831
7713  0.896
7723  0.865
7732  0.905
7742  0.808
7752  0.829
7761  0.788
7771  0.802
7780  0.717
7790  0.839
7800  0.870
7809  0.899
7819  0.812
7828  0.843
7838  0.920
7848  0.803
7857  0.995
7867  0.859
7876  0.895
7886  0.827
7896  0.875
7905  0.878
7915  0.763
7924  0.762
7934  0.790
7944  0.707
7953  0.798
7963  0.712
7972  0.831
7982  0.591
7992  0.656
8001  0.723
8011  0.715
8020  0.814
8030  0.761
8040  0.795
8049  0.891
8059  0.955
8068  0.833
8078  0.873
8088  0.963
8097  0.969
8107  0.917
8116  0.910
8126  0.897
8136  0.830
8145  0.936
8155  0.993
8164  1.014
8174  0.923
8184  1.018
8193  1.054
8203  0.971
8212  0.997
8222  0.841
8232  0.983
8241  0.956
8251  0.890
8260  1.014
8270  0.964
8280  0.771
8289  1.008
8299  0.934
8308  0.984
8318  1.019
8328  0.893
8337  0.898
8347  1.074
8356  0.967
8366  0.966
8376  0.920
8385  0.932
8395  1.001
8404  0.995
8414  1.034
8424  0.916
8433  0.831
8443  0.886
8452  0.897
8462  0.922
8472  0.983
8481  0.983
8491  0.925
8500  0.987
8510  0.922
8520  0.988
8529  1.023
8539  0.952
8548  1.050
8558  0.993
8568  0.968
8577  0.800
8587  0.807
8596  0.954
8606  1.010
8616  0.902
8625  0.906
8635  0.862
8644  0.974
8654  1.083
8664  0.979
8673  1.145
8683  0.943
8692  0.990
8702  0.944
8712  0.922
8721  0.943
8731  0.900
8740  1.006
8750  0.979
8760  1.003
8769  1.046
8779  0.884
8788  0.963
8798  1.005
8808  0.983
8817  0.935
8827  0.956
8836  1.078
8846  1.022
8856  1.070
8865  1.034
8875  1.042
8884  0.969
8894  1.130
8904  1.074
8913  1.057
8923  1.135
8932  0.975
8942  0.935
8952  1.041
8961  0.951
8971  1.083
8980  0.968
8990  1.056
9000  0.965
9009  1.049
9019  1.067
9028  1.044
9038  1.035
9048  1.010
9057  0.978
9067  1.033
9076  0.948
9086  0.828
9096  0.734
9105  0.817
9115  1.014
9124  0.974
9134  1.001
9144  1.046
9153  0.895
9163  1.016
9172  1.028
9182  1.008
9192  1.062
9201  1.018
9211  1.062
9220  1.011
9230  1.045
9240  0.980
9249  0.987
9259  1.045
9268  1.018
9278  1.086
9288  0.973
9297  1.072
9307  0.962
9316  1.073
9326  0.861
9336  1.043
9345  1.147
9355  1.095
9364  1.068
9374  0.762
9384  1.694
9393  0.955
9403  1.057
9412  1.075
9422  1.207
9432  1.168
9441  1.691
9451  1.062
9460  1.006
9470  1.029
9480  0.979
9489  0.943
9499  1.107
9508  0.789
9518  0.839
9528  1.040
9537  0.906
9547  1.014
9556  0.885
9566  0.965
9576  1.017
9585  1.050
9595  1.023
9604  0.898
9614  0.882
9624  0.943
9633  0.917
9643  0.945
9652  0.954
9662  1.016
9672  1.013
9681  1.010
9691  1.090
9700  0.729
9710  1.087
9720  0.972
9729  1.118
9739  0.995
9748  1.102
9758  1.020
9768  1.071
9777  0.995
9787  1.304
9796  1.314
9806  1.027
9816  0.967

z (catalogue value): 0.543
